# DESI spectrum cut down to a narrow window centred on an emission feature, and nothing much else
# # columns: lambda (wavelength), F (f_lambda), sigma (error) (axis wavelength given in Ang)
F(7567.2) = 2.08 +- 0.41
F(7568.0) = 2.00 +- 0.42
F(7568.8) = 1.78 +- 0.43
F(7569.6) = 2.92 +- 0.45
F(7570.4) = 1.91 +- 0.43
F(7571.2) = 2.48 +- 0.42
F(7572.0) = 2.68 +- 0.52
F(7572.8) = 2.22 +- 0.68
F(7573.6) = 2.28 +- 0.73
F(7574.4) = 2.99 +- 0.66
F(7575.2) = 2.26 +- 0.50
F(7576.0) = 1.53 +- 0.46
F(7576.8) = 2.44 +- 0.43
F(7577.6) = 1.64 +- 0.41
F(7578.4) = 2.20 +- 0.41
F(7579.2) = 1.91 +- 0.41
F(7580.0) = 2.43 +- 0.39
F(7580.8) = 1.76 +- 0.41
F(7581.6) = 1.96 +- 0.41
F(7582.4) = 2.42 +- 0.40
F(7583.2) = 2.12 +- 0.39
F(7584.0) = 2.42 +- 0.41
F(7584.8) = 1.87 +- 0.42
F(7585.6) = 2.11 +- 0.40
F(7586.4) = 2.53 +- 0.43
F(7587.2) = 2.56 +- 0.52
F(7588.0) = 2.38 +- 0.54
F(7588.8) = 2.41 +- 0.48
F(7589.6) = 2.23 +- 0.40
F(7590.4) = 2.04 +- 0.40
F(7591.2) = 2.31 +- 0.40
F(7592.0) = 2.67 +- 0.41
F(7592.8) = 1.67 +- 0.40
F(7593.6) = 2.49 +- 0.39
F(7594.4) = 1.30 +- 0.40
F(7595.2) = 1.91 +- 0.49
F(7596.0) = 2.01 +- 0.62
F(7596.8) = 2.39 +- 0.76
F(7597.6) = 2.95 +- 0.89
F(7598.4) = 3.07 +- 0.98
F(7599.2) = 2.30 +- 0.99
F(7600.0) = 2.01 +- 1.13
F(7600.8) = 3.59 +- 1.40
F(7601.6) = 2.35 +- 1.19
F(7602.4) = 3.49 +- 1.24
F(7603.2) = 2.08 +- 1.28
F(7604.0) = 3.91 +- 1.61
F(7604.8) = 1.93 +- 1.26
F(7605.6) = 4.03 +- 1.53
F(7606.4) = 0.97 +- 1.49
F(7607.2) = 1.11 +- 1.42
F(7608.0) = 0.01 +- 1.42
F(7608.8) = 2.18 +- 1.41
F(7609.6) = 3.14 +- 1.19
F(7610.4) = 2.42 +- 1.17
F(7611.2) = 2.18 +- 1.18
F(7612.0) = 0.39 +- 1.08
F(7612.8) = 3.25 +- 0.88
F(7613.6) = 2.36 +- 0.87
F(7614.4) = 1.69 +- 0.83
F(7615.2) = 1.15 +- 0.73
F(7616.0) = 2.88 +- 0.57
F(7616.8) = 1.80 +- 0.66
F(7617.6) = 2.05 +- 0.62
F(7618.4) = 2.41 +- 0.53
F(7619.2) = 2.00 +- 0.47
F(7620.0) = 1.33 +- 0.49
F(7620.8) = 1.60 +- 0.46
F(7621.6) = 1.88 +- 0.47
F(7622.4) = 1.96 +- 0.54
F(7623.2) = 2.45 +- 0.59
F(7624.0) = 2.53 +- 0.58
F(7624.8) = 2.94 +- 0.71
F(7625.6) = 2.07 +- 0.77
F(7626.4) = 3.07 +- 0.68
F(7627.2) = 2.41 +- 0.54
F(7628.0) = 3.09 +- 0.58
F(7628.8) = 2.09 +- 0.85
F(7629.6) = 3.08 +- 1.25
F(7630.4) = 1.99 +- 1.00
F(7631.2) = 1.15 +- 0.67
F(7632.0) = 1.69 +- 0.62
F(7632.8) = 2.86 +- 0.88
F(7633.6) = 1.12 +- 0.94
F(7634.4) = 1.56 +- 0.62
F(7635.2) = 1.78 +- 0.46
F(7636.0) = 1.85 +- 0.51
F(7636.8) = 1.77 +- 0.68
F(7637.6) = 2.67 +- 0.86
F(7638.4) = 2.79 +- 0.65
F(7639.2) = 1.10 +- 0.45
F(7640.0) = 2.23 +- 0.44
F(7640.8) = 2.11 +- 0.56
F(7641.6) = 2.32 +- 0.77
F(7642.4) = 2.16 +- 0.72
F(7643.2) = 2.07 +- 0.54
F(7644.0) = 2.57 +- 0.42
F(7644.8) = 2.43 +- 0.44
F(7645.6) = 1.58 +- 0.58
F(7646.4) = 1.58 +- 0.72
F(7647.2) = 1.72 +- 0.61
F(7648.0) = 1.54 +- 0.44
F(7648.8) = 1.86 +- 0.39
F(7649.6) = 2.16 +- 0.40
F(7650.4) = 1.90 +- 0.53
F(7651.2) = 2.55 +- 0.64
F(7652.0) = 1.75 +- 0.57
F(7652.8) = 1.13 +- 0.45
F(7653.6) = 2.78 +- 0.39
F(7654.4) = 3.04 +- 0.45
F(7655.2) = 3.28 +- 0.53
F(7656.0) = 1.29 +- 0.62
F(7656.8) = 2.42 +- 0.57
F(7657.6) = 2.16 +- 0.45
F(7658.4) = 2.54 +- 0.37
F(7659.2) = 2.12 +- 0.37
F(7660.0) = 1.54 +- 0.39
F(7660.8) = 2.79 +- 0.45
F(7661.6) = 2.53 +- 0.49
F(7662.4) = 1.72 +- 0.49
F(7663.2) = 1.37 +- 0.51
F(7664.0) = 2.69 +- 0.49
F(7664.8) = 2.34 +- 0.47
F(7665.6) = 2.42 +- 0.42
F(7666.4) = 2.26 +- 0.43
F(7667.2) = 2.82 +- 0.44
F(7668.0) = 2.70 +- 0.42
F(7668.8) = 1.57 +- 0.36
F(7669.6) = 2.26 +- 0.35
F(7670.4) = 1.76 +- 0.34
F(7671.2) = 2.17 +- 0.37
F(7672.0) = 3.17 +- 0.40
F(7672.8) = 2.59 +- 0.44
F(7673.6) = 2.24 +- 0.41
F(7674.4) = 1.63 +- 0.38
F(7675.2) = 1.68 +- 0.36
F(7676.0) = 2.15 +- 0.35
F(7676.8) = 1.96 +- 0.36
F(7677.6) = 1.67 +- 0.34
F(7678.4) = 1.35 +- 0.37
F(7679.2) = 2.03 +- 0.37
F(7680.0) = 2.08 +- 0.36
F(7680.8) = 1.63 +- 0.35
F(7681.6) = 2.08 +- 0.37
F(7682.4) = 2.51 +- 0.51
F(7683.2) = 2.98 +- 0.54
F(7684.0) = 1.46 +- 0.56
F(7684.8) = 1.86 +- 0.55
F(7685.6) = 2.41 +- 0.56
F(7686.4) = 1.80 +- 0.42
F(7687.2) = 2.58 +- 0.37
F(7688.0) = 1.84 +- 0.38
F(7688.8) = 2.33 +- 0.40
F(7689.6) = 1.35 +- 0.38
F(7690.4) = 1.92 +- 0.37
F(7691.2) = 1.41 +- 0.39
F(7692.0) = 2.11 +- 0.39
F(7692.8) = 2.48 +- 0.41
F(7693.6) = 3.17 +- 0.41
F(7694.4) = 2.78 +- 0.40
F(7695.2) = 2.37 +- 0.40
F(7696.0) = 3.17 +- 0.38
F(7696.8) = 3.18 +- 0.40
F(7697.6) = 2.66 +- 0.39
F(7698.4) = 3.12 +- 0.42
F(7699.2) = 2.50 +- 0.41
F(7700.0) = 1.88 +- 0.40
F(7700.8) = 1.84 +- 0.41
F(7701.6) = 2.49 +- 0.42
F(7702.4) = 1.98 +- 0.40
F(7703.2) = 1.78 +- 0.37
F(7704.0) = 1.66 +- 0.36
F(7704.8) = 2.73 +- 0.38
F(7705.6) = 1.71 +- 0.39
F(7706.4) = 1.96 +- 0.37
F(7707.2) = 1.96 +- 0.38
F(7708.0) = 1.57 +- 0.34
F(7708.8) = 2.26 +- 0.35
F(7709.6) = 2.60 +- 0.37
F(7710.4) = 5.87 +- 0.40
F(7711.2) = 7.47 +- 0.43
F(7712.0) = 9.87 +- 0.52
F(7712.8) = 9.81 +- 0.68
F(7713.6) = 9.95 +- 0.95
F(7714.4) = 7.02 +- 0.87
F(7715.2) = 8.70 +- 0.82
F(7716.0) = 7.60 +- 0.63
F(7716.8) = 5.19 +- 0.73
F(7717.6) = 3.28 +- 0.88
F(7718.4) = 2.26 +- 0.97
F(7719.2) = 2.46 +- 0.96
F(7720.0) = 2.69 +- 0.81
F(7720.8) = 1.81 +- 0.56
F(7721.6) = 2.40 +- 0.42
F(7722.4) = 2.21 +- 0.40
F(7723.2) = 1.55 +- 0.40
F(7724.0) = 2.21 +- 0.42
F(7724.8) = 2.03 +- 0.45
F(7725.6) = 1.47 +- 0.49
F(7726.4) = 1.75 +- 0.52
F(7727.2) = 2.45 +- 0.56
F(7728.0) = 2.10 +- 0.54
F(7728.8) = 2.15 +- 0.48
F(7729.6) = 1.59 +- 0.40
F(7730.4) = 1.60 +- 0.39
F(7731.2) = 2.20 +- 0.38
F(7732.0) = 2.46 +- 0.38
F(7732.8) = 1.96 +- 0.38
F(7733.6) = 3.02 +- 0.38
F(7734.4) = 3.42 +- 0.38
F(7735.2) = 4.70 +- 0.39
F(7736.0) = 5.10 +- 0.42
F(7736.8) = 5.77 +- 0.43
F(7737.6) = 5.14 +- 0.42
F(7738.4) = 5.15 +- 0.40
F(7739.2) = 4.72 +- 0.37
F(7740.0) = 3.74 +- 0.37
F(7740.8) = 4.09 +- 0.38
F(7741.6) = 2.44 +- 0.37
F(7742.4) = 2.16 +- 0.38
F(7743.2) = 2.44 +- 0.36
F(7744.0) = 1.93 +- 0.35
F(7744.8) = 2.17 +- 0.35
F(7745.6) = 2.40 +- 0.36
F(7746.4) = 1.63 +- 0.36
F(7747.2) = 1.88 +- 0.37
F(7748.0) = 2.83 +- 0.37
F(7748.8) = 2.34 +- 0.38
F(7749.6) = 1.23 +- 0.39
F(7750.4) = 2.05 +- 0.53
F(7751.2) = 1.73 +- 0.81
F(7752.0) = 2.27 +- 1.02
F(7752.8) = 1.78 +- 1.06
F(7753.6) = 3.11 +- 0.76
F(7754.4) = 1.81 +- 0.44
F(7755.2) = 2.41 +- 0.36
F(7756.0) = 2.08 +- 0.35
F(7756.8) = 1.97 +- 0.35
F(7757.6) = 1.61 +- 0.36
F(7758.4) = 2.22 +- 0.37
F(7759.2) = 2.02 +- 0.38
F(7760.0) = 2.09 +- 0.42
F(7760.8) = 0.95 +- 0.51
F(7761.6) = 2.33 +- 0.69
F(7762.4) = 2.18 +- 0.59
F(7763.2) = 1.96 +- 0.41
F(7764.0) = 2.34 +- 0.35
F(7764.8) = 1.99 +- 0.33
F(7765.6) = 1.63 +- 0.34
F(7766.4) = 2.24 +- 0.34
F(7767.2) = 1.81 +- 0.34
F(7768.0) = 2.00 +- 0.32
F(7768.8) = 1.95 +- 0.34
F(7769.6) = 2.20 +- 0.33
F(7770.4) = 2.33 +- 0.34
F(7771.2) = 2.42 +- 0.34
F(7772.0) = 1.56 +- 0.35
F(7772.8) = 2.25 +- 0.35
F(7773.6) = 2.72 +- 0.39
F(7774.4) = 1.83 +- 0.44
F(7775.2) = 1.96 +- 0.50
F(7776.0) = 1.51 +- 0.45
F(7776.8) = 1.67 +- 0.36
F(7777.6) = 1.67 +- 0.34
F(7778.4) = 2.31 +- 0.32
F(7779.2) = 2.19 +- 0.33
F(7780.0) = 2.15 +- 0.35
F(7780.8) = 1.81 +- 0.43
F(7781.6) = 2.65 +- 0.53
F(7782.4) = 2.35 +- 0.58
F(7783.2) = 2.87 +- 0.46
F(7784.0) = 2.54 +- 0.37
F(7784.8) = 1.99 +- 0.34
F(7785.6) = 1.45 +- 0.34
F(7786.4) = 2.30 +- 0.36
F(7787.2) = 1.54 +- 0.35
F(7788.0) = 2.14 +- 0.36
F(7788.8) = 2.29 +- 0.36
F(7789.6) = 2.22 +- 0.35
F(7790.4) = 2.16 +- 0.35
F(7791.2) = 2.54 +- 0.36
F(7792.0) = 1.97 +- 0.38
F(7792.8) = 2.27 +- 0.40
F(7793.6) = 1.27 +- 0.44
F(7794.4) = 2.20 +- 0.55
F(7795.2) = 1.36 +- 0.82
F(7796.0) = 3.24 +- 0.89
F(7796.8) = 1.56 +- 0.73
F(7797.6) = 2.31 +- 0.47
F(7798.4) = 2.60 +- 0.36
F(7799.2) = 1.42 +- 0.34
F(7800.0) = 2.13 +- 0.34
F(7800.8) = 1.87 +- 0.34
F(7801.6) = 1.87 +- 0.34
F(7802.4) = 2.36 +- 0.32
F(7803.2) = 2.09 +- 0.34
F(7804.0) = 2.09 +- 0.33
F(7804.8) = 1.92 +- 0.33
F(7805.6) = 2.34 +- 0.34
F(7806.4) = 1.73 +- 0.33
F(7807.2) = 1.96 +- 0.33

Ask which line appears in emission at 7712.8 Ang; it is H-alpha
